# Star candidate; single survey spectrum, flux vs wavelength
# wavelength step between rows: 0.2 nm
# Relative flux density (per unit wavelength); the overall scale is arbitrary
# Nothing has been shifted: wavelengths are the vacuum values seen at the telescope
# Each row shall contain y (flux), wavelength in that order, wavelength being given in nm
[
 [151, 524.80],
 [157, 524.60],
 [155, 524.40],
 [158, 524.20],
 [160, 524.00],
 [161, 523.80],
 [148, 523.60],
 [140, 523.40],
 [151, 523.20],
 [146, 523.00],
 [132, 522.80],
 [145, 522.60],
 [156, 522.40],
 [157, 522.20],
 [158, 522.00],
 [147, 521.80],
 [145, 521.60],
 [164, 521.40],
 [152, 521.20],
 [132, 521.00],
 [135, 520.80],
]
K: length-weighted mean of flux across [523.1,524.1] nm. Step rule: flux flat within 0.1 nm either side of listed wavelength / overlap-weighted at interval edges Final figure 152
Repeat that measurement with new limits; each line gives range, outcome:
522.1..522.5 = 156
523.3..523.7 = 144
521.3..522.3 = 154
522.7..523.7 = 143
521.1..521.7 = 154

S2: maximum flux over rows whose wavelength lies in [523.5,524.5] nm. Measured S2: 161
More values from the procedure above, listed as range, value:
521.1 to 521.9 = 164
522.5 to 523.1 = 146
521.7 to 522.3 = 158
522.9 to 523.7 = 151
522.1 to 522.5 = 157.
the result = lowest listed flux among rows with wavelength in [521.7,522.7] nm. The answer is 145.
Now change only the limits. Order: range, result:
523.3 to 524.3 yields 140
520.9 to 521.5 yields 132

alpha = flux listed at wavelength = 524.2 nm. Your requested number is 158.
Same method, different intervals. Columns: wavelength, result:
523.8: 161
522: 158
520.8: 135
